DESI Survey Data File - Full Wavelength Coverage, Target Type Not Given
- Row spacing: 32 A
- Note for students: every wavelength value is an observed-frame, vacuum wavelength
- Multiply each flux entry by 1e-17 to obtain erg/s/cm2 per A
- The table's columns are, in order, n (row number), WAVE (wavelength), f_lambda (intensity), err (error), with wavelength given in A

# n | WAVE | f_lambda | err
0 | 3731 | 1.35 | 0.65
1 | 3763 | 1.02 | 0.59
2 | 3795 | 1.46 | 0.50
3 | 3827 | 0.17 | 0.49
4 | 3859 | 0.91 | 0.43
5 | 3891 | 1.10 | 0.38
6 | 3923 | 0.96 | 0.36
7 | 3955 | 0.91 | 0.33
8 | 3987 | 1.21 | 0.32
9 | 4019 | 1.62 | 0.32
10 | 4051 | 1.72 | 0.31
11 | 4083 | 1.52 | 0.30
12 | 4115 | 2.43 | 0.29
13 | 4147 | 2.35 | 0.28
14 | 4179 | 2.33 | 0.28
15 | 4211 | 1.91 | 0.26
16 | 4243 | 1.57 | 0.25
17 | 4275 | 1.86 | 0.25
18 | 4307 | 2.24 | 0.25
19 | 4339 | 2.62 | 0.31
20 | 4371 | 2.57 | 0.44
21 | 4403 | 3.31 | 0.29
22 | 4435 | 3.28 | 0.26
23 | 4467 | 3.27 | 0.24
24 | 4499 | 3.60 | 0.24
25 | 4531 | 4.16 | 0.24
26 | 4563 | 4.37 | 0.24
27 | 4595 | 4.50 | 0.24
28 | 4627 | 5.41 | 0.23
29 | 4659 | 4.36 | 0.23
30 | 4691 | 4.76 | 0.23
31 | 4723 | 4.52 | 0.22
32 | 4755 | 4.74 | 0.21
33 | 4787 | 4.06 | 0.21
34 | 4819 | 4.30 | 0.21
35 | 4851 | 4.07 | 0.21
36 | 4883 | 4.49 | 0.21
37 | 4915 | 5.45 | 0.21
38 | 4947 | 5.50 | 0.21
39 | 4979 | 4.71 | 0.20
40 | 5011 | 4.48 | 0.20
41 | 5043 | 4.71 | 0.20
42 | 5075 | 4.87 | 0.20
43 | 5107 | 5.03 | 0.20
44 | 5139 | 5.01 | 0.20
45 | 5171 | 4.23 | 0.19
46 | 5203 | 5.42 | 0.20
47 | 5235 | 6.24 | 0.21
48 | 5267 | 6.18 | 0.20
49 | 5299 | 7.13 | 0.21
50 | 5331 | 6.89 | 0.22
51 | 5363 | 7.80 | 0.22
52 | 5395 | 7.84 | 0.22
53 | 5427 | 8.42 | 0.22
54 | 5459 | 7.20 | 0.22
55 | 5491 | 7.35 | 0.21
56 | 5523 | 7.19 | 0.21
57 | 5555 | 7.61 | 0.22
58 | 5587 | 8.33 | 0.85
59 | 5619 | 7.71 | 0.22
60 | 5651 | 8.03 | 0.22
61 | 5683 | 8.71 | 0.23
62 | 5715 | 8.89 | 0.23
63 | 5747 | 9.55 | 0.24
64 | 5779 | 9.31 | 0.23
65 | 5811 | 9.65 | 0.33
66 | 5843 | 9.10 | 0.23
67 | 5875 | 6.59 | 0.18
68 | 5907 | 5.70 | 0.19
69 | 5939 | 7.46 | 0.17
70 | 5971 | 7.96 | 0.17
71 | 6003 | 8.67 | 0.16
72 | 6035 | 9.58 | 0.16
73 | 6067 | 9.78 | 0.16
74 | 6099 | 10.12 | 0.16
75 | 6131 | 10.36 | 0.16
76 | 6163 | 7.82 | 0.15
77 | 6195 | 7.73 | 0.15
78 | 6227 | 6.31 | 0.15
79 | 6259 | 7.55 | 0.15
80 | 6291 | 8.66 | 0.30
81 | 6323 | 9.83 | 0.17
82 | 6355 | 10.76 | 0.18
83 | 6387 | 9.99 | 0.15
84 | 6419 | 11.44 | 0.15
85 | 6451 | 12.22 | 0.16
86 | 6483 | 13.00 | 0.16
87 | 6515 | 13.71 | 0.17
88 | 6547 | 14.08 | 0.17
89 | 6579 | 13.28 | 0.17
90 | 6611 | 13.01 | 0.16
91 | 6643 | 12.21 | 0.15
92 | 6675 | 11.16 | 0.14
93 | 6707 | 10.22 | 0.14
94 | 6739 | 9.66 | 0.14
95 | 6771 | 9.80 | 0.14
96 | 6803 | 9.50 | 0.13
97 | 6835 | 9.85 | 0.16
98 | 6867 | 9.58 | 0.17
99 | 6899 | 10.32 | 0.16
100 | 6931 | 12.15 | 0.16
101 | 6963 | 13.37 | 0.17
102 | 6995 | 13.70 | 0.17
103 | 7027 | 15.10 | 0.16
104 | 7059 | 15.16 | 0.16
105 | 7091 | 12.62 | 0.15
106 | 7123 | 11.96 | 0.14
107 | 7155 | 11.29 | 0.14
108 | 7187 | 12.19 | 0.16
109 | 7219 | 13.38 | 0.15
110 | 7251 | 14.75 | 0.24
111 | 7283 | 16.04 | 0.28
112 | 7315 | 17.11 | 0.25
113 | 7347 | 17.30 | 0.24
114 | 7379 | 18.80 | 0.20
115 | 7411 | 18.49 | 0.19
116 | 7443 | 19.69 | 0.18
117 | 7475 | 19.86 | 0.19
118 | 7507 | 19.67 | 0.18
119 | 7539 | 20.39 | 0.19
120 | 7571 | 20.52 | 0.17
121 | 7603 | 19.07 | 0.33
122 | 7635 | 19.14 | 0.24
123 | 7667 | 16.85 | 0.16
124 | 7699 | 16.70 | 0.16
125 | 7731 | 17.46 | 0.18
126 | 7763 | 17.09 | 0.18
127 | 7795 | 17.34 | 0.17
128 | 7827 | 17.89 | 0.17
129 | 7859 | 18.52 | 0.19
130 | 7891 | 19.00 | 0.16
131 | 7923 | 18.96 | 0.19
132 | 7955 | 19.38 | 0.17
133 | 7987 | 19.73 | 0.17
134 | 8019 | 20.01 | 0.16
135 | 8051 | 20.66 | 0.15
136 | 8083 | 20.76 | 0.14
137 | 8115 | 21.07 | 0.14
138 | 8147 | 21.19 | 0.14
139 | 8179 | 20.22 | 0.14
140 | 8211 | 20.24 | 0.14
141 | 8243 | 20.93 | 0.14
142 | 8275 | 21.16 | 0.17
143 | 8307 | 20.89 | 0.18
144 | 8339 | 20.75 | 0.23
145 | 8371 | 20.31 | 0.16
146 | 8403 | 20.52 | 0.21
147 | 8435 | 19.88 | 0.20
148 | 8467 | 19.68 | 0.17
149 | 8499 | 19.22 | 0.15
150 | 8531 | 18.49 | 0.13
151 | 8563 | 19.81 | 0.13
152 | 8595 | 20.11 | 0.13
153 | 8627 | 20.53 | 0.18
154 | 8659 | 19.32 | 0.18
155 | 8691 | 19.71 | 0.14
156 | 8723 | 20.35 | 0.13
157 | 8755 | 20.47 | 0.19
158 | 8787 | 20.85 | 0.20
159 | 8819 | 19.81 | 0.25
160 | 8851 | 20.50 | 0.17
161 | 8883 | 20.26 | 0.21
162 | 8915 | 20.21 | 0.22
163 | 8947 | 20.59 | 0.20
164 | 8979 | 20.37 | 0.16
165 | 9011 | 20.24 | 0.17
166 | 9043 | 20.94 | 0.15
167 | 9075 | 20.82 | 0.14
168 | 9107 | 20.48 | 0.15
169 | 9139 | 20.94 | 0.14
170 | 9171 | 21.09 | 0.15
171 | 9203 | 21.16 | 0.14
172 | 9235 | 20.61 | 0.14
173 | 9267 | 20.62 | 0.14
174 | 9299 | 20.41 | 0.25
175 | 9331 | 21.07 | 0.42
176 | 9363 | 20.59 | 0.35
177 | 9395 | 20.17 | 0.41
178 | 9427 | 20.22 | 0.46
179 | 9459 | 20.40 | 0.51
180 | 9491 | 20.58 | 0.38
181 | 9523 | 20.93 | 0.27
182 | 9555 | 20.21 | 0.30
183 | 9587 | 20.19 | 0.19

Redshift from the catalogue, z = 0.000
